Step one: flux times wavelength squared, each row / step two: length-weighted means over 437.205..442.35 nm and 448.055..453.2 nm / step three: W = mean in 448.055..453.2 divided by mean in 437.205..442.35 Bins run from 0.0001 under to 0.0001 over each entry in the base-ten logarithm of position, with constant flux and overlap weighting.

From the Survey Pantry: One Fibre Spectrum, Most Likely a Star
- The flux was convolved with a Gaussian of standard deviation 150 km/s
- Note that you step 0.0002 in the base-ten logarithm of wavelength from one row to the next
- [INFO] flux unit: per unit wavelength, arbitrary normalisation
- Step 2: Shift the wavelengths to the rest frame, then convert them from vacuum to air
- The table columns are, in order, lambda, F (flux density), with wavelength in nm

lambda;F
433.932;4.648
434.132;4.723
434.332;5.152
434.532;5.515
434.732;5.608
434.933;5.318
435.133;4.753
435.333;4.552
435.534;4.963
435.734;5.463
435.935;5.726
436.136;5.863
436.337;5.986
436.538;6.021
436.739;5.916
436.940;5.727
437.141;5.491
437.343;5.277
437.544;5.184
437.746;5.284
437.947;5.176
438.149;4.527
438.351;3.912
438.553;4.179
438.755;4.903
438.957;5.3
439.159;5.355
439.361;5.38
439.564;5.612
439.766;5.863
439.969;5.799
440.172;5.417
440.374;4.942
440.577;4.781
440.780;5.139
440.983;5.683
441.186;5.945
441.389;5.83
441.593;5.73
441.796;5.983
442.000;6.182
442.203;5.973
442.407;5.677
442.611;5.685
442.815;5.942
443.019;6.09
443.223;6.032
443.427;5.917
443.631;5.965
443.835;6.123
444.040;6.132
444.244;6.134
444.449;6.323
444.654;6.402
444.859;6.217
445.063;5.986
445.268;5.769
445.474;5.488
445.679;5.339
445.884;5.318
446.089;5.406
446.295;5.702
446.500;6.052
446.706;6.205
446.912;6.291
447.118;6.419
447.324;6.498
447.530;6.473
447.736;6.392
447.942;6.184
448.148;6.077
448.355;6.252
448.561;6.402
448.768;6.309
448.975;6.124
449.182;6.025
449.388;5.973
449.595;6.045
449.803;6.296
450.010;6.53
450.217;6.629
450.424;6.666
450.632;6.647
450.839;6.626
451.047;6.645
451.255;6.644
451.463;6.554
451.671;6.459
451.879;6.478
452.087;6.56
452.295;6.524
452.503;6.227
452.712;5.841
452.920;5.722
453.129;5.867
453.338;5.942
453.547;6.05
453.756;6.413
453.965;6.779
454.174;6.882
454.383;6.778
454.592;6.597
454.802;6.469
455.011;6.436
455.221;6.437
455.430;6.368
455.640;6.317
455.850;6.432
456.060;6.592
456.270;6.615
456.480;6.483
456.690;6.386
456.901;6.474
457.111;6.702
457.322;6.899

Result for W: 1.2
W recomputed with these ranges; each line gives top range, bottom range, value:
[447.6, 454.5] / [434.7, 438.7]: 1.29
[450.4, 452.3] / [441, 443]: 1.17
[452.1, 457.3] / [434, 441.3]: 1.31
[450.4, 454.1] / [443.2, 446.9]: 1.11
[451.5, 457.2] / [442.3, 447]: 1.13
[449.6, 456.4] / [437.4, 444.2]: 1.23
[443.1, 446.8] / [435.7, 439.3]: 1.16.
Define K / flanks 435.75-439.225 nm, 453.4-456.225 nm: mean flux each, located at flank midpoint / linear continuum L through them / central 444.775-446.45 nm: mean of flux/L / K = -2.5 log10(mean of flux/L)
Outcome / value 0.04 mag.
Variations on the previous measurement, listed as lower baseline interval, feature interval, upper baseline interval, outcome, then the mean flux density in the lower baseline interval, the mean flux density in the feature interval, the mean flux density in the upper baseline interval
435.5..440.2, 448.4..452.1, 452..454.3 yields -0.057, 5.35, 6.42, 6.26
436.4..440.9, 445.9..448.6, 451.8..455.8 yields -0.050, 5.24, 6.15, 6.35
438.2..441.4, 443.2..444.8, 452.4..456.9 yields -0.109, 5.23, 6.14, 6.37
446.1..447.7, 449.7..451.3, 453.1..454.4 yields -0.049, 6.19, 6.58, 6.39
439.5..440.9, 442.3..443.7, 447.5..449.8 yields -0.049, 5.36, 5.9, 6.2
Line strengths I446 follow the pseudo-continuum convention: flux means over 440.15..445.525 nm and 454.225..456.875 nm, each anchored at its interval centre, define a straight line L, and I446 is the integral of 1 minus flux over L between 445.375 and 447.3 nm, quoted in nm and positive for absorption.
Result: 0.062 nm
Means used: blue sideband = 5.84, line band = 5.83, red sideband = 6.5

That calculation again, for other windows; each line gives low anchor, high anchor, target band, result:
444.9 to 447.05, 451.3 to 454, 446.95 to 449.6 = -0.14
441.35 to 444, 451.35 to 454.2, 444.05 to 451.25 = -0.08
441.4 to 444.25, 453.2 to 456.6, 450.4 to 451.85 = -0.07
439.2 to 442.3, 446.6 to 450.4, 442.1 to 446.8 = 0.02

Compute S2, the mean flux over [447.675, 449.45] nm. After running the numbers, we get 6.2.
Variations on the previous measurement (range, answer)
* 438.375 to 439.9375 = 5.19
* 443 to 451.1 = 6.15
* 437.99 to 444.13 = 5.53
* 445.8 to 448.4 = 6.1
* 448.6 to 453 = 6.36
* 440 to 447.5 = 5.86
